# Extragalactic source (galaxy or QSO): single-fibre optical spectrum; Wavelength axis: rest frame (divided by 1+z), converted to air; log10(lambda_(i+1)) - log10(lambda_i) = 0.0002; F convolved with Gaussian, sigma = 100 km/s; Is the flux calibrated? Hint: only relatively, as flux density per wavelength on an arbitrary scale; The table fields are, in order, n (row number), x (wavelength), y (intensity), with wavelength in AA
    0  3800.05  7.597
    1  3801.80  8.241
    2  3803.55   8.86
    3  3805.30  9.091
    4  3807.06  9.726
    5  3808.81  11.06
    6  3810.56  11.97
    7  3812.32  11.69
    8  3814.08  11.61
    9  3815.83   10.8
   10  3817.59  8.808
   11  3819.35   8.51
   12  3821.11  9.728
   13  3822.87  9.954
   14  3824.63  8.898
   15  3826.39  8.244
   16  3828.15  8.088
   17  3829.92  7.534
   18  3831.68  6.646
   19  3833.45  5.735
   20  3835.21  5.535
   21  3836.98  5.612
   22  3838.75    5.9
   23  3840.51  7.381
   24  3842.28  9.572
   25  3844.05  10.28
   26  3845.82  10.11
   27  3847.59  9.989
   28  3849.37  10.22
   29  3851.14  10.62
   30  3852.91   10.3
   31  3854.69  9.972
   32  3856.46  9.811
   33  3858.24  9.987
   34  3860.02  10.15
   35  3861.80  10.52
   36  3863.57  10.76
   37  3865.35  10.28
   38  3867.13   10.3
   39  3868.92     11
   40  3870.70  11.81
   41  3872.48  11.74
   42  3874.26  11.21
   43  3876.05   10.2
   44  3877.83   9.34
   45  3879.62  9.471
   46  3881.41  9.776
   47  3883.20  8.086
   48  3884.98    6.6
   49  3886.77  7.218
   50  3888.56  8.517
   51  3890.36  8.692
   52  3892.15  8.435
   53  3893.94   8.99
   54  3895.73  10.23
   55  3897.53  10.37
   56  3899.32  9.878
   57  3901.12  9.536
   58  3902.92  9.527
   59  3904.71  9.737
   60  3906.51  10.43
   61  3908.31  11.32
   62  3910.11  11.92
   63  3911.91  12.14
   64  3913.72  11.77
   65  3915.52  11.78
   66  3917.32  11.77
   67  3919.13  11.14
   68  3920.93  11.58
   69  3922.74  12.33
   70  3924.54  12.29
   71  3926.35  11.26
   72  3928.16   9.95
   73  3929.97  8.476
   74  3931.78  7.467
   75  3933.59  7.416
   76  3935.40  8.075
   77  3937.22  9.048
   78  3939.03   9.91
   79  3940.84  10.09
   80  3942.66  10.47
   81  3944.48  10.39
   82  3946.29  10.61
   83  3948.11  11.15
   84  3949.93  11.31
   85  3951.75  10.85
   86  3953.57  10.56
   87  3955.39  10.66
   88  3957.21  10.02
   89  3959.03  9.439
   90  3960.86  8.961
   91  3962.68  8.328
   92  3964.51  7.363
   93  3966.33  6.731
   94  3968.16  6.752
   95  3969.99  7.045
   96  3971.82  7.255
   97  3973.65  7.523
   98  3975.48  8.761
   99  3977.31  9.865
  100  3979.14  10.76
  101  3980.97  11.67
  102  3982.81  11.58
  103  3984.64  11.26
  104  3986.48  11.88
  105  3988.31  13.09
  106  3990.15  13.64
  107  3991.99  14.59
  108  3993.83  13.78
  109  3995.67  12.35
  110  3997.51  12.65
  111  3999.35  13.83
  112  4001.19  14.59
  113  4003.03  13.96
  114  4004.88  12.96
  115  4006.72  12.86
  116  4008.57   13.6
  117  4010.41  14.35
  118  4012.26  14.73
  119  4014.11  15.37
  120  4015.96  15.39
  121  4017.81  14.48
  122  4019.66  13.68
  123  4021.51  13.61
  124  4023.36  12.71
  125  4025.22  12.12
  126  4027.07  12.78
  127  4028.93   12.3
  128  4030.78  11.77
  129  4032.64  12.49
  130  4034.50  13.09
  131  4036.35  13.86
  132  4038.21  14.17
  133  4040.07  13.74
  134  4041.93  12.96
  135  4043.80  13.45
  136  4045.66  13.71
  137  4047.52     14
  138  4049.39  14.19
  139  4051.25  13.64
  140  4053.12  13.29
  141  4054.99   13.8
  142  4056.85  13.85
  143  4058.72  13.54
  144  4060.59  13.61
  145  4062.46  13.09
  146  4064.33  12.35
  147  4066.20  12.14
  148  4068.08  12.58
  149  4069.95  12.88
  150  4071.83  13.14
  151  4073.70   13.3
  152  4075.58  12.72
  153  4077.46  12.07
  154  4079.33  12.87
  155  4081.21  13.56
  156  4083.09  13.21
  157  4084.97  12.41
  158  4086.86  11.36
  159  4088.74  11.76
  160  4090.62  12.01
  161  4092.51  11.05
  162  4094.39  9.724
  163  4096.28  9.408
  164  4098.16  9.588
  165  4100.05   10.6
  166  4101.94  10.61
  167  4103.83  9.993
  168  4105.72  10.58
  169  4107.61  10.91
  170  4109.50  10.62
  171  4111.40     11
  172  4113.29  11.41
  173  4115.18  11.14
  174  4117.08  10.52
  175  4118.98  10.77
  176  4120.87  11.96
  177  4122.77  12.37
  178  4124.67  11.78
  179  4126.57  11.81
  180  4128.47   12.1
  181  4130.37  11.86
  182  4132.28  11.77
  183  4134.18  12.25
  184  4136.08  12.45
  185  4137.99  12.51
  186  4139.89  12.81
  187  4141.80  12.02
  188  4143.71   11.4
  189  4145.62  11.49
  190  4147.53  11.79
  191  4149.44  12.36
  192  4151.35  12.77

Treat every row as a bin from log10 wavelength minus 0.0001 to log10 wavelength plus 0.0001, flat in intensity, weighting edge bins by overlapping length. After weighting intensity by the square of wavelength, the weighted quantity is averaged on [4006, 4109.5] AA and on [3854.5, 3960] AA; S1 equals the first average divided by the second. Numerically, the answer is 1.4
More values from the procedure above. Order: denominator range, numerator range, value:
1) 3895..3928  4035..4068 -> 1.31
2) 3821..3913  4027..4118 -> 1.45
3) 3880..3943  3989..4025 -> 1.47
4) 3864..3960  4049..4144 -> 1.30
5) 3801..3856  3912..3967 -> 1.18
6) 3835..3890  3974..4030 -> 1.47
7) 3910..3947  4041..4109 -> 1.27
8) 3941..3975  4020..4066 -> 1.50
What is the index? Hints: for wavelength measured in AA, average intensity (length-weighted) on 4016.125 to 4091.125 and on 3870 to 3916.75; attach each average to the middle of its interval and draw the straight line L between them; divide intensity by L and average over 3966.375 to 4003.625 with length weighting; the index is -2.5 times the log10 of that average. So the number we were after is 0.054 mag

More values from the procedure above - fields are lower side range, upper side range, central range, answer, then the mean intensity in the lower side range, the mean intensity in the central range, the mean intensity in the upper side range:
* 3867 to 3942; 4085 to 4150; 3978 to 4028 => -0.24 mag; 10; 13.3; 11.4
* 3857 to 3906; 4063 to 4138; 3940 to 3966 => 0.04 mag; 9.72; 9.94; 11.7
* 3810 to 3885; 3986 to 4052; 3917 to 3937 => 0.13 mag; 9.44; 10.1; 13.5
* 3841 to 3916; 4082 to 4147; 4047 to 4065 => -0.22 mag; 10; 13.5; 11.4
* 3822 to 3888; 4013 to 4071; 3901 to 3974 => 0.11 mag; 9.16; 9.88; 13.4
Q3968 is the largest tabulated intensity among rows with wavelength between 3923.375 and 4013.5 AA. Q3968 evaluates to 14.73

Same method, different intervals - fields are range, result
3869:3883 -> 11.81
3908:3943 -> 12.33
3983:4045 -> 15.39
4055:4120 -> 13.85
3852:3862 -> 10.52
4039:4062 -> 14.19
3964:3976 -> 8.761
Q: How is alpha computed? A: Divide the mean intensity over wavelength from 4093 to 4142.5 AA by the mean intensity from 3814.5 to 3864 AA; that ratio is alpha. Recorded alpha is 1.26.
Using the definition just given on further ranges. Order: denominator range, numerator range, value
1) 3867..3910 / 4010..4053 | 1.40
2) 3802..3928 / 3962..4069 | 1.27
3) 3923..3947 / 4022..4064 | 1.37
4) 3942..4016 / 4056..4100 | 1.09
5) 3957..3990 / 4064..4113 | 1.23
